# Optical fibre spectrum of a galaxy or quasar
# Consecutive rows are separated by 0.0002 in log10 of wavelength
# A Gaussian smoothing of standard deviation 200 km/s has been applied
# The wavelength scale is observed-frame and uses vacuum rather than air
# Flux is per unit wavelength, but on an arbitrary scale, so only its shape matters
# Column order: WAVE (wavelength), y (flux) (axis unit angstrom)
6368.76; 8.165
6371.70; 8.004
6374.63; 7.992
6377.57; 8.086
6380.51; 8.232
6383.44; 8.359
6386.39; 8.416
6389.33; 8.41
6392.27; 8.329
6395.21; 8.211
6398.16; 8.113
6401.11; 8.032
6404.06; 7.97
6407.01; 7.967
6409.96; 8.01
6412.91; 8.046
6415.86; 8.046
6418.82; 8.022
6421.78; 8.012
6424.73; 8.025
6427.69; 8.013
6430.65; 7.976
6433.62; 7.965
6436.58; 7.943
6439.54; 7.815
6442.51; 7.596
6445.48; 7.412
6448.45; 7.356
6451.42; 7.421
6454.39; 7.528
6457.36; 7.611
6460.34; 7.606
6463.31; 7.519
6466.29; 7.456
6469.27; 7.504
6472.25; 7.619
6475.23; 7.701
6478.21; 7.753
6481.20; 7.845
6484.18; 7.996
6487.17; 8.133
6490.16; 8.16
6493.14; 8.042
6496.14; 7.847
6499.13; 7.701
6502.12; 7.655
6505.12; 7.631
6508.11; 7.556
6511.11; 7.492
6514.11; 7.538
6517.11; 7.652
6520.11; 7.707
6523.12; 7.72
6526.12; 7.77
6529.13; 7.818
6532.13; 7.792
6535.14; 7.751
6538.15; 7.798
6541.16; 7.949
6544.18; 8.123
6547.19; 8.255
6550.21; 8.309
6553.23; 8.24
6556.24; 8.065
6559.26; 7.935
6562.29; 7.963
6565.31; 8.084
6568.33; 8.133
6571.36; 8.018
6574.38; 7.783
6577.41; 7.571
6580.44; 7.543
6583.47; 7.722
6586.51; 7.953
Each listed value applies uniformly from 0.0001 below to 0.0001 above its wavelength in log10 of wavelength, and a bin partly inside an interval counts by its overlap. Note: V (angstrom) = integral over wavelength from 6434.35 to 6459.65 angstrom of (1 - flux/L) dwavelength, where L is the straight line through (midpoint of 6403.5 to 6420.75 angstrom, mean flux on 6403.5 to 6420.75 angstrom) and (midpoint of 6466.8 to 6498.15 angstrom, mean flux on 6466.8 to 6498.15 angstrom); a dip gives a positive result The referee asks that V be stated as 1.1 angstrom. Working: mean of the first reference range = 8.01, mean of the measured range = 7.6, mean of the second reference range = 7.84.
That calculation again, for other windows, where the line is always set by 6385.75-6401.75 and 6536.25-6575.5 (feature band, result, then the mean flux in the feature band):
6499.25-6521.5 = 1.4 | 7.61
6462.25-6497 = 1.5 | 7.8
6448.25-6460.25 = 1.0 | 7.51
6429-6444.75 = 0.7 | 7.84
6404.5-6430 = 0.7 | 8.02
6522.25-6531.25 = 0.3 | 7.78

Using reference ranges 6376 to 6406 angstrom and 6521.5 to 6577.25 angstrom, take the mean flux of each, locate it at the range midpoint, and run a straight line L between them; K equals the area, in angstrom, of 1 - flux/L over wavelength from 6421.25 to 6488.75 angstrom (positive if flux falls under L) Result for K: 3.2 angstrom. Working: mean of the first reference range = 8.21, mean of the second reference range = 7.96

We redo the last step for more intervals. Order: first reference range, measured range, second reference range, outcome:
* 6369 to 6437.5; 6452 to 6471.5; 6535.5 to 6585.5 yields 1.2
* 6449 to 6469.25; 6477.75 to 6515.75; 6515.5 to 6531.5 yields -0.8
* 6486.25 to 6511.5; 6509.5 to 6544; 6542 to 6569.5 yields 1.0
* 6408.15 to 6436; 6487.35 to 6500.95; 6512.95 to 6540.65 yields -0.2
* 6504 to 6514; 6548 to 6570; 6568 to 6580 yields -1.0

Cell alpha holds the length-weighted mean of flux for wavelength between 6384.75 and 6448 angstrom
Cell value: 8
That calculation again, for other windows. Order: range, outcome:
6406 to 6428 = 8.02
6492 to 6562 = 7.84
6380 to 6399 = 8.31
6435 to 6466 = 7.58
